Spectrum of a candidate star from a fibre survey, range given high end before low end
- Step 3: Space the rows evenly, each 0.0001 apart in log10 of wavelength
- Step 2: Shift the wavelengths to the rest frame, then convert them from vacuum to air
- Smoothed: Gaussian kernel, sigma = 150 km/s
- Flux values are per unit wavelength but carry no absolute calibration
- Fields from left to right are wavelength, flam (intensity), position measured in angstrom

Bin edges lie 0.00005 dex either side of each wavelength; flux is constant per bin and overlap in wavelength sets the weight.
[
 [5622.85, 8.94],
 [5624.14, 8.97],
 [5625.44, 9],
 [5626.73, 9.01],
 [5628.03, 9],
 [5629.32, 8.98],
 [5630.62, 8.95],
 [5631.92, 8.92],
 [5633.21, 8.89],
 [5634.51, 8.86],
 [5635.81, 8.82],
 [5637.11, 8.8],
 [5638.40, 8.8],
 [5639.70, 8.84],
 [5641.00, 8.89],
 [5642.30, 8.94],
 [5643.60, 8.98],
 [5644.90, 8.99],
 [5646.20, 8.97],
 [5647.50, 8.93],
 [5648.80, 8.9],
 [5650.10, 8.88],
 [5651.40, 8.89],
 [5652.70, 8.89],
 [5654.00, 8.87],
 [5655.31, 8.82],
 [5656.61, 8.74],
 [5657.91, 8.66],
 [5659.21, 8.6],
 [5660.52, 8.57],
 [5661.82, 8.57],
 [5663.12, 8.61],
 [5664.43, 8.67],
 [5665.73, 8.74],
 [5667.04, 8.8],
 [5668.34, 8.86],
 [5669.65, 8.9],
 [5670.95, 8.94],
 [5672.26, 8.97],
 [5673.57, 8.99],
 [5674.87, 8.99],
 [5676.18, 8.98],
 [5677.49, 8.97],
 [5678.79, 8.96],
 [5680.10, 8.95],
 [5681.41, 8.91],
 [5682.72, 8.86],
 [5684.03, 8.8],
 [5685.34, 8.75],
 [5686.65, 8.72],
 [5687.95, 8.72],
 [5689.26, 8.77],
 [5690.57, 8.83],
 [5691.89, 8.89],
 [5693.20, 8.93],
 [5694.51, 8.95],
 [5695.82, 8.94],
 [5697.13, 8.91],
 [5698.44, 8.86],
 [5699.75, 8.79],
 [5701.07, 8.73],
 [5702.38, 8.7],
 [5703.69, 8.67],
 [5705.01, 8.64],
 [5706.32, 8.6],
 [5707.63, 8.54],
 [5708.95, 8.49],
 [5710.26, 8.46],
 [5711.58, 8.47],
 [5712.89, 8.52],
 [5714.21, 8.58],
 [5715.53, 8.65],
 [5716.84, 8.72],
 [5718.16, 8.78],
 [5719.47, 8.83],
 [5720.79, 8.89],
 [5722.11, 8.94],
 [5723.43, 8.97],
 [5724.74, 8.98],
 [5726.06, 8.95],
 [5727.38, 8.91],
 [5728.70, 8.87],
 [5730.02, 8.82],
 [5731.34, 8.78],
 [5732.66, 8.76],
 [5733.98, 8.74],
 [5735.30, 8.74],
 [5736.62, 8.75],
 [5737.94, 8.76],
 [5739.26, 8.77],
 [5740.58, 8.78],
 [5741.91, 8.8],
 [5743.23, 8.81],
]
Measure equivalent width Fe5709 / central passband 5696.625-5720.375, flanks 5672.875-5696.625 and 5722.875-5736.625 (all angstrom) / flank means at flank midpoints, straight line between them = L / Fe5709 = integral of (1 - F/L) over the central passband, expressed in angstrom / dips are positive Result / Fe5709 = 0.5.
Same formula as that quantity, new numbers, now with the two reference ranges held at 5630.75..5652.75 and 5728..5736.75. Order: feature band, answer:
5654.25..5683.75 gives 0.1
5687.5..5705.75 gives 0.0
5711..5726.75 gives 0.0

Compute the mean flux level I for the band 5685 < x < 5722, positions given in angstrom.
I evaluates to 8.73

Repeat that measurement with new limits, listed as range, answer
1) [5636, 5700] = 8.85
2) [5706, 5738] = 8.74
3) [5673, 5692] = 8.87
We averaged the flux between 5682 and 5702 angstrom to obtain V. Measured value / 8.83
